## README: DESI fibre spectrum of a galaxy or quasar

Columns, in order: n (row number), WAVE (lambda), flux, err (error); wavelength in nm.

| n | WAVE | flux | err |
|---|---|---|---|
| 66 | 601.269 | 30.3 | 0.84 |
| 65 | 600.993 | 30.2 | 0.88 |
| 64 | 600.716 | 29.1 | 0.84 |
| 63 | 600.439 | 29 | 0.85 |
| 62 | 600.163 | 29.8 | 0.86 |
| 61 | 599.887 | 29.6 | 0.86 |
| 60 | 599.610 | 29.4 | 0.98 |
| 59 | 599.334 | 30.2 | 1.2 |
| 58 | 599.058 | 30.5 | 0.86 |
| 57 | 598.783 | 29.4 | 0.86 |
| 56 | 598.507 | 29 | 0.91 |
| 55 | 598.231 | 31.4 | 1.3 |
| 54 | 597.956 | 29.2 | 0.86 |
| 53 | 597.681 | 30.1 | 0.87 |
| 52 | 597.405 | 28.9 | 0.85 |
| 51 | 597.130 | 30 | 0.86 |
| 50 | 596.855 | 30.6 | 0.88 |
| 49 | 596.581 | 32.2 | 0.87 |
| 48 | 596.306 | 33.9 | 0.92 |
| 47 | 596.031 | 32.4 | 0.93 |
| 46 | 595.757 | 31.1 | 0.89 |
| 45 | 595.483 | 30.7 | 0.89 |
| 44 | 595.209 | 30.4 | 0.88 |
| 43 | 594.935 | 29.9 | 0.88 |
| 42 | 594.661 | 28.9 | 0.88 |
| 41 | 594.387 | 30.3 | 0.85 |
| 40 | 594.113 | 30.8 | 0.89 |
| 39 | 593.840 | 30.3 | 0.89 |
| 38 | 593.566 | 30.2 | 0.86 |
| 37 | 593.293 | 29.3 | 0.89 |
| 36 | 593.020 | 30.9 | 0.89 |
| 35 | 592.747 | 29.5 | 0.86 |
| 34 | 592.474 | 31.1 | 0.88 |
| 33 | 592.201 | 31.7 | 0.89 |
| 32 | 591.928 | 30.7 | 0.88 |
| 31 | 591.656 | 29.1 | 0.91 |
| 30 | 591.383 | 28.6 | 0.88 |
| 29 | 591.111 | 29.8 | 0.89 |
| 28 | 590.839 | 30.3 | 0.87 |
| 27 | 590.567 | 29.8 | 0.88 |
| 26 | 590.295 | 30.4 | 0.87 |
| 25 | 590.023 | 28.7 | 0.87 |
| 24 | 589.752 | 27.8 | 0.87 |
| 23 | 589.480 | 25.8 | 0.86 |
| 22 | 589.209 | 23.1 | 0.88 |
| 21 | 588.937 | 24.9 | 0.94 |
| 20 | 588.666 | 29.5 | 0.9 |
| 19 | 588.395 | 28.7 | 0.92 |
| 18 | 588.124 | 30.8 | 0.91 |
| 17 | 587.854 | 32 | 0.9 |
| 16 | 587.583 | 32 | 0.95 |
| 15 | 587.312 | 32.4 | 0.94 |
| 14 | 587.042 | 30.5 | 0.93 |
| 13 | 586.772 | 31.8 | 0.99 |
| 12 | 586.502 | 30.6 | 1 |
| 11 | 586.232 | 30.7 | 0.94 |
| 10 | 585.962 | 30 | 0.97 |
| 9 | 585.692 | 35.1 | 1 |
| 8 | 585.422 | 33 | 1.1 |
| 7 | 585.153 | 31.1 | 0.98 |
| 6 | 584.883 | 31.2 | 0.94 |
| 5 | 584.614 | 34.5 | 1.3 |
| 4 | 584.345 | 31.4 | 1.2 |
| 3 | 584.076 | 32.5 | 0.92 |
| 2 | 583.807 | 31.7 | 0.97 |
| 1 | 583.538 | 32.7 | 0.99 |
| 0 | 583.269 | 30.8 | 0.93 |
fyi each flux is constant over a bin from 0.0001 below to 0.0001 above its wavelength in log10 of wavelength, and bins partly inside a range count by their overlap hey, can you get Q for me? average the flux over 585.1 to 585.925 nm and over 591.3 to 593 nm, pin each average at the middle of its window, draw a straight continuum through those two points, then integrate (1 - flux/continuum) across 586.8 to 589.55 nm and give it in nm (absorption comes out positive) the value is 0.23 nm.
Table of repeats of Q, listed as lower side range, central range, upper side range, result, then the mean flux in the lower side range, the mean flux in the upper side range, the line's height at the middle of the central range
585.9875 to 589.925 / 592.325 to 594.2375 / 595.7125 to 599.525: -0.02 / 29.3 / 30.6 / 30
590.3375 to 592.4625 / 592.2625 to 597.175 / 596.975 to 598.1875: -0.14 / 30.1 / 29.7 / 29.9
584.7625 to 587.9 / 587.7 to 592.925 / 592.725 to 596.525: 0.35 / 31.7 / 30.7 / 31.2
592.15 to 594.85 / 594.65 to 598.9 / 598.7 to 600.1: -0.08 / 30.2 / 29.8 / 30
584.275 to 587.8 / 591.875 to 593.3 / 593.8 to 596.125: 0.01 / 31.9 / 30.5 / 30.9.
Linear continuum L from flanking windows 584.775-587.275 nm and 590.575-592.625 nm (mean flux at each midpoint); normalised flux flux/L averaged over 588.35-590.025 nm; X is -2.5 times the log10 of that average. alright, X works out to 0.155 mag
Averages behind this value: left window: 31.6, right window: 30.2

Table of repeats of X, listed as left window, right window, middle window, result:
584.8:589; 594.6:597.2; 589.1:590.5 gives 0.14 mag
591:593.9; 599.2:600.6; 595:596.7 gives -0.06 mag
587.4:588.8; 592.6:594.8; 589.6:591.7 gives 0.04 mag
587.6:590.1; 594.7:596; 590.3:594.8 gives -0.02 mag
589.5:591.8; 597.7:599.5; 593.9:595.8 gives -0.03 mag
